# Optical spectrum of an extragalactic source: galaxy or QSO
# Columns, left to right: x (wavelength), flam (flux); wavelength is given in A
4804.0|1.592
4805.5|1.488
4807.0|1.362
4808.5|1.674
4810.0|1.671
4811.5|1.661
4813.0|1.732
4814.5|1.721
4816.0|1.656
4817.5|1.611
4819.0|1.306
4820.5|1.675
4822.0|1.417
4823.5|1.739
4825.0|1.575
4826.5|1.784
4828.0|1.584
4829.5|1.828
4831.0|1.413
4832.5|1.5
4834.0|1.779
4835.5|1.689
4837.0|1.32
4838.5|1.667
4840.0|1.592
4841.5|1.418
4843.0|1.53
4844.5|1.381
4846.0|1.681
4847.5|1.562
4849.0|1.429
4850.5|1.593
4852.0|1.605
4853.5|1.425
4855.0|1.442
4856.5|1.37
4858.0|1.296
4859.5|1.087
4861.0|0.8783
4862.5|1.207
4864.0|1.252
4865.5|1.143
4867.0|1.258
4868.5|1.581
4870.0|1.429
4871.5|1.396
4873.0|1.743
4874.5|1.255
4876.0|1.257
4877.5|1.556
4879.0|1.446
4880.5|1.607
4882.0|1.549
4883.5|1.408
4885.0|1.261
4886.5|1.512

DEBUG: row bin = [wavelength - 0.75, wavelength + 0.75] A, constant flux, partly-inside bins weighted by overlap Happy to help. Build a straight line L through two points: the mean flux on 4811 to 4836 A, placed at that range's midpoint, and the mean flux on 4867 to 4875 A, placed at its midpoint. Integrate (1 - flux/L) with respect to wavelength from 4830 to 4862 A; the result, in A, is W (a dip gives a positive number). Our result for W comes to 1.9 A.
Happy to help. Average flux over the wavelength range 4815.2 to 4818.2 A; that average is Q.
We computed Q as 1.64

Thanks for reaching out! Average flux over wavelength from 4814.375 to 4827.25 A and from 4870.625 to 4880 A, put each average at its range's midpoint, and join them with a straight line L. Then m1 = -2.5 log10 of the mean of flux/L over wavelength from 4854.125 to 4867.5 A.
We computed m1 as 0.22 mag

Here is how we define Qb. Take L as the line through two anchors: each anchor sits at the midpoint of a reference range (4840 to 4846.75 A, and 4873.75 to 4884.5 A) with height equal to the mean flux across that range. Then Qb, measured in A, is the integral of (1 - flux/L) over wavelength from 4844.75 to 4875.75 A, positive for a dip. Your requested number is 2.0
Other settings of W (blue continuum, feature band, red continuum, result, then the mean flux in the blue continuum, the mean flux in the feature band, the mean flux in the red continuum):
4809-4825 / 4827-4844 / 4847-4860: -0.6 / 1.62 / 1.57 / 1.43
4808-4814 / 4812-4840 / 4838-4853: 0.2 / 1.69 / 1.61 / 1.54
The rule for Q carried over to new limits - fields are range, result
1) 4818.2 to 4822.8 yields 1.47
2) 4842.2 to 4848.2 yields 1.54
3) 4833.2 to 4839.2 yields 1.61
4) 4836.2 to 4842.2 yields 1.5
